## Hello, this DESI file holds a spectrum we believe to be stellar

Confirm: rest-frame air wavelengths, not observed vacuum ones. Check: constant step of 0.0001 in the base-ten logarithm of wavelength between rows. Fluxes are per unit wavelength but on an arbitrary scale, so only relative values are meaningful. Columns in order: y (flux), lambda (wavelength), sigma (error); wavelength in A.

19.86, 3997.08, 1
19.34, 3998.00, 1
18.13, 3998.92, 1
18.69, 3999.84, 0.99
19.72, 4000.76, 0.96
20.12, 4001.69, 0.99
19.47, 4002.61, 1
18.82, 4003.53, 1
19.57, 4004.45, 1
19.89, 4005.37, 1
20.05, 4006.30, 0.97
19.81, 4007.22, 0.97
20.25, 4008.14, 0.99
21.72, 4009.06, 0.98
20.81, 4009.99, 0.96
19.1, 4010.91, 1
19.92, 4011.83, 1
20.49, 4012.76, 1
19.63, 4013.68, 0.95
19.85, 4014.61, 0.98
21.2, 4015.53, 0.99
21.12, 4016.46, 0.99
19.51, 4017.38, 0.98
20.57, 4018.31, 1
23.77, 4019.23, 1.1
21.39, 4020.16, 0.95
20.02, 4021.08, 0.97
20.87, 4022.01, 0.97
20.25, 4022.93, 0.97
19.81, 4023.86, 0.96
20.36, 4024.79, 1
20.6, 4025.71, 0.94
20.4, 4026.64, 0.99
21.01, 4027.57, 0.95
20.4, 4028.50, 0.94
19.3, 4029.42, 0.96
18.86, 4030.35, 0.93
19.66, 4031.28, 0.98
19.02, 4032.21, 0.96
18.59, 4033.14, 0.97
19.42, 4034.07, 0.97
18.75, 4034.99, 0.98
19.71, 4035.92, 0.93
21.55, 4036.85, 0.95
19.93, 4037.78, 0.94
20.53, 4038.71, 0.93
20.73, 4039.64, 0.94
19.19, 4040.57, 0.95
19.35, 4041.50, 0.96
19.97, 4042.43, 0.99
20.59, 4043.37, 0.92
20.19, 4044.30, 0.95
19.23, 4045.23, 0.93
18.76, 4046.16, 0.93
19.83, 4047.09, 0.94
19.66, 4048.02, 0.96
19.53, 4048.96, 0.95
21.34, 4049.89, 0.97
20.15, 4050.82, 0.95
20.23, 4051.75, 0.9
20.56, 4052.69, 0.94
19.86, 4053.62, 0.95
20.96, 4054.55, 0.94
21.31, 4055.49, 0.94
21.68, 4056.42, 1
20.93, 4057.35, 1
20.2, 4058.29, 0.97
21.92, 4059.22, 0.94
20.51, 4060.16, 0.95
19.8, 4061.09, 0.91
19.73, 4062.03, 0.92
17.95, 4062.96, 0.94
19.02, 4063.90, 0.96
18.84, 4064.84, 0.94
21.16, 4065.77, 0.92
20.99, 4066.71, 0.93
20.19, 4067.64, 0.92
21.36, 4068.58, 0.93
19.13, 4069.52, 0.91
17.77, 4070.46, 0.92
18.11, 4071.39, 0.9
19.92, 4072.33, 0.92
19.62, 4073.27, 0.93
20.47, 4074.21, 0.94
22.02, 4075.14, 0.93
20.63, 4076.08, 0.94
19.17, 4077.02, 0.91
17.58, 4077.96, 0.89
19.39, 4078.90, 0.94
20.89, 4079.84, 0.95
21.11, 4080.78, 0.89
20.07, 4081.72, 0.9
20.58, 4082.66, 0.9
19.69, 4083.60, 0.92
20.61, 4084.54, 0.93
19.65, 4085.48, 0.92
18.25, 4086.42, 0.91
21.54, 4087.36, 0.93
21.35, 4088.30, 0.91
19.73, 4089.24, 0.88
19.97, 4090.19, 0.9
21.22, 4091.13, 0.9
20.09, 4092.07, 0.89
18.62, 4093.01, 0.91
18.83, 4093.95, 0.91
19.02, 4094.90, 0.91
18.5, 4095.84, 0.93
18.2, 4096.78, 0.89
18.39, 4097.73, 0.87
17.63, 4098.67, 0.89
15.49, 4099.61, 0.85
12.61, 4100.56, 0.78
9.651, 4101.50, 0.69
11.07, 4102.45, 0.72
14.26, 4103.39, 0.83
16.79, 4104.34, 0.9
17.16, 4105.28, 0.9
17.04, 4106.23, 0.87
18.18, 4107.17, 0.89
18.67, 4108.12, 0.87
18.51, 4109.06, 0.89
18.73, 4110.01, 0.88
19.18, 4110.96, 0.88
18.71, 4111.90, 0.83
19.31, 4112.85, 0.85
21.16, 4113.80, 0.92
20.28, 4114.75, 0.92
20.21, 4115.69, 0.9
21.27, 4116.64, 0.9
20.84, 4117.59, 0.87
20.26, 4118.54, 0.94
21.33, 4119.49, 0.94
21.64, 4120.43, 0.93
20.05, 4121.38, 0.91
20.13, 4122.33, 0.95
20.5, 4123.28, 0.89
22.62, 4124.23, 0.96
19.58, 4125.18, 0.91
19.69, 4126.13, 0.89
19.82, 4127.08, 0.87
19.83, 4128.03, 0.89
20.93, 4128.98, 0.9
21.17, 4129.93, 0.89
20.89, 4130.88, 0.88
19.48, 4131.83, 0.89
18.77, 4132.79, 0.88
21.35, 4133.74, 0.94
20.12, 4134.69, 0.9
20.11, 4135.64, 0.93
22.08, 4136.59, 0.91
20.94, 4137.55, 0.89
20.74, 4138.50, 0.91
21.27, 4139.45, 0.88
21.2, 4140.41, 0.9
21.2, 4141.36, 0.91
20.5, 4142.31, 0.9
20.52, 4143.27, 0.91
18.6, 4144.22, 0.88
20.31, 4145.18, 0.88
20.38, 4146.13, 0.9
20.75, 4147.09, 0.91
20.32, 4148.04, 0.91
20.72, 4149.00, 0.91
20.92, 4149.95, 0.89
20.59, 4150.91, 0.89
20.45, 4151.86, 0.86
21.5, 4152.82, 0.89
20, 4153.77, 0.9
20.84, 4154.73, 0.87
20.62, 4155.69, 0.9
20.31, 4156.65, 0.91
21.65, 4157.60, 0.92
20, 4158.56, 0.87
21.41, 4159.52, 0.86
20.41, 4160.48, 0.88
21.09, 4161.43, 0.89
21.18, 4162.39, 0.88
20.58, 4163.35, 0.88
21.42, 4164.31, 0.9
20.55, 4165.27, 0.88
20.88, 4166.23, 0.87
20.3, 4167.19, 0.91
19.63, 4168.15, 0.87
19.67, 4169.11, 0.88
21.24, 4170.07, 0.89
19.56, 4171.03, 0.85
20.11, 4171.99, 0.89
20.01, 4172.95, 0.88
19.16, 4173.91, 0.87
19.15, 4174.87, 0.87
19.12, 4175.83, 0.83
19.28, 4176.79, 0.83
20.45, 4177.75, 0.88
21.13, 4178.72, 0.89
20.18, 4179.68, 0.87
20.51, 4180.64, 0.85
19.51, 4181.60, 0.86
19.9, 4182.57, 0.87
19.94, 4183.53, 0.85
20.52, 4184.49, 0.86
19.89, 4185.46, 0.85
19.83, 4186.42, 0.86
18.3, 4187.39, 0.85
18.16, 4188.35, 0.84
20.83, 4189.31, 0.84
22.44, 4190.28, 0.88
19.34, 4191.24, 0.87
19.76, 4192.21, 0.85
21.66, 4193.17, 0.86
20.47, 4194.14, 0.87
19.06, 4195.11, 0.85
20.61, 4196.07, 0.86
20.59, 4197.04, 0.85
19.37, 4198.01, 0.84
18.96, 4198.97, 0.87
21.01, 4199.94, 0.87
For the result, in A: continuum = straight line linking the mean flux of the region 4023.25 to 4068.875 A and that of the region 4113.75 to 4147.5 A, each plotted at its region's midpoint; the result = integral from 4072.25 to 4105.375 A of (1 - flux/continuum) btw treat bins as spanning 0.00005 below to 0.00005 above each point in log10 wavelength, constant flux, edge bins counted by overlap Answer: 2.79 A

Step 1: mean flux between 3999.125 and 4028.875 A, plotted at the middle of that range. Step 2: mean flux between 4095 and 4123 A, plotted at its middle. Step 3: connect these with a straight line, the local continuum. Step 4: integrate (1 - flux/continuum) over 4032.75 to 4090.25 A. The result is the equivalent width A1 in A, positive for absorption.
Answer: -2.5 A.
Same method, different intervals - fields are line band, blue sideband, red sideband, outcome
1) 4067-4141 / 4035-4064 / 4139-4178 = 3.2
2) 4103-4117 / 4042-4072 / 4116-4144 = 1.3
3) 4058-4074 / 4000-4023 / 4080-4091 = 0.4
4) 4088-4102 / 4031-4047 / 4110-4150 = 1.6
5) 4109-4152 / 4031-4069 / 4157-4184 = -0.4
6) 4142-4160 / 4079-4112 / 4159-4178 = -0.7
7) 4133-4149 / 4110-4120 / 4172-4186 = -0.4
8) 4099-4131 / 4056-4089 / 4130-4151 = 2.6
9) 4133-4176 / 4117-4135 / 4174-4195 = -0.6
